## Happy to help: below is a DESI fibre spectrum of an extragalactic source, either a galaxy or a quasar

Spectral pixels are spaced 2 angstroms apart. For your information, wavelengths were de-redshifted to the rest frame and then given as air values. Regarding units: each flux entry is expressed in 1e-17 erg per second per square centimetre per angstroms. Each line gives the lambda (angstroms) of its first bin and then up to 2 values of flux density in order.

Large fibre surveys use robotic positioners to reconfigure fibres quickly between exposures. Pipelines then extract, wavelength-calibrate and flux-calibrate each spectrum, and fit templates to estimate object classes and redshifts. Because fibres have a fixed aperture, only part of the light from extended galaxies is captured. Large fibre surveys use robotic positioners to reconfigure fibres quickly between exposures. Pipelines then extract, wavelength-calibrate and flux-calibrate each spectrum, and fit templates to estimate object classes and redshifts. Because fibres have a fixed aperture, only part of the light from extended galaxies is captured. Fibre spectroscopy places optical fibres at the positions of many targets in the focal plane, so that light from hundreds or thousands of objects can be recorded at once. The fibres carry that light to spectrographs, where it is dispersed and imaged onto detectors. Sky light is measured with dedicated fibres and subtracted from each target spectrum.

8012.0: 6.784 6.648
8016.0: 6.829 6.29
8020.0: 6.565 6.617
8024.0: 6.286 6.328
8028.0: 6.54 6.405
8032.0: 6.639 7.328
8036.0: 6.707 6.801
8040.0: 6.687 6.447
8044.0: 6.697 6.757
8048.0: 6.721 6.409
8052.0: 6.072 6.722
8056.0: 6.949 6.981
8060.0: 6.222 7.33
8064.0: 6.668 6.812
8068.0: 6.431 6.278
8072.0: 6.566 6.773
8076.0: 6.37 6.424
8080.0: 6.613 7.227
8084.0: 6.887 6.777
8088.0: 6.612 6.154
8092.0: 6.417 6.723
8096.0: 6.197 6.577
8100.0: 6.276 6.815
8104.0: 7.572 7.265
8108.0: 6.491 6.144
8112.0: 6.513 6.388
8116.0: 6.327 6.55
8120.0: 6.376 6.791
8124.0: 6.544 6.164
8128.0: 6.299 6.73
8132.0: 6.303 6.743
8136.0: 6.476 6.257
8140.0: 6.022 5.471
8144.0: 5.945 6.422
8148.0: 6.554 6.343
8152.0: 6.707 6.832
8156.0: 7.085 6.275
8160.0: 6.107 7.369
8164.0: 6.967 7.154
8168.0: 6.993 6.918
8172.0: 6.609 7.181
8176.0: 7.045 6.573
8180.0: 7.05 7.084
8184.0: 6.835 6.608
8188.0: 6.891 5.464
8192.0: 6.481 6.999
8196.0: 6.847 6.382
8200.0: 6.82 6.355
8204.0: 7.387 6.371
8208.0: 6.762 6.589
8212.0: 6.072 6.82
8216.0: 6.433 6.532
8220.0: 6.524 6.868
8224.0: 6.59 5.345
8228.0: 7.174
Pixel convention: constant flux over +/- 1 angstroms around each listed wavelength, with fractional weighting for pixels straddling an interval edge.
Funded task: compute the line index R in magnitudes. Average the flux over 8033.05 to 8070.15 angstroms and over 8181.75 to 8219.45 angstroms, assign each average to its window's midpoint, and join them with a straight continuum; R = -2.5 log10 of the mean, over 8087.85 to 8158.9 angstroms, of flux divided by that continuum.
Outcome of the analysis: 0.03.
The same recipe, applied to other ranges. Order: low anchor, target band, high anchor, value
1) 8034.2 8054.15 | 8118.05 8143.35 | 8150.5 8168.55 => 0.069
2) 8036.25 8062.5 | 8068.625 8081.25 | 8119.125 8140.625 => 0.013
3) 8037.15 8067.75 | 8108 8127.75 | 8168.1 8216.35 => 0.044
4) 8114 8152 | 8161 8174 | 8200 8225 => -0.088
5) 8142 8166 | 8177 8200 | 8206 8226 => -0.021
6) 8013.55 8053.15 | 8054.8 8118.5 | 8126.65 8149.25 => -0.033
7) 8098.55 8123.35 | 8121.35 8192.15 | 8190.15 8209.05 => 0.008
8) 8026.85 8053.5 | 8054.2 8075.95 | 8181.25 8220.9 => -0.010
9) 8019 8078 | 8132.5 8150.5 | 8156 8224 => 0.073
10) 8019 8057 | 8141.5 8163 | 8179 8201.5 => 0.028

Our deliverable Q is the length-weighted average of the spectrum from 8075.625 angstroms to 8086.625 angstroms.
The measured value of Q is 6.73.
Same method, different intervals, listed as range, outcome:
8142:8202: 6.68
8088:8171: 6.54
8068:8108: 6.65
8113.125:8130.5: 6.46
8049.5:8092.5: 6.63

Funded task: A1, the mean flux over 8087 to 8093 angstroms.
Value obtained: 6.39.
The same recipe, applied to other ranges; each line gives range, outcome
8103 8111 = 6.87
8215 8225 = 6.59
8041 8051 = 6.61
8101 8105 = 7.19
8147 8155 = 6.61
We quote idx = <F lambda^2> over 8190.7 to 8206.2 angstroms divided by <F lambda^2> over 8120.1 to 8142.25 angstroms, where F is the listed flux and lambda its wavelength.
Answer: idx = 1.07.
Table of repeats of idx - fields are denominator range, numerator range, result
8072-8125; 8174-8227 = 1.03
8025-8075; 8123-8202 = 1.02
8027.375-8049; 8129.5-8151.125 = 0.96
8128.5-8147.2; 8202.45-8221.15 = 1.07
